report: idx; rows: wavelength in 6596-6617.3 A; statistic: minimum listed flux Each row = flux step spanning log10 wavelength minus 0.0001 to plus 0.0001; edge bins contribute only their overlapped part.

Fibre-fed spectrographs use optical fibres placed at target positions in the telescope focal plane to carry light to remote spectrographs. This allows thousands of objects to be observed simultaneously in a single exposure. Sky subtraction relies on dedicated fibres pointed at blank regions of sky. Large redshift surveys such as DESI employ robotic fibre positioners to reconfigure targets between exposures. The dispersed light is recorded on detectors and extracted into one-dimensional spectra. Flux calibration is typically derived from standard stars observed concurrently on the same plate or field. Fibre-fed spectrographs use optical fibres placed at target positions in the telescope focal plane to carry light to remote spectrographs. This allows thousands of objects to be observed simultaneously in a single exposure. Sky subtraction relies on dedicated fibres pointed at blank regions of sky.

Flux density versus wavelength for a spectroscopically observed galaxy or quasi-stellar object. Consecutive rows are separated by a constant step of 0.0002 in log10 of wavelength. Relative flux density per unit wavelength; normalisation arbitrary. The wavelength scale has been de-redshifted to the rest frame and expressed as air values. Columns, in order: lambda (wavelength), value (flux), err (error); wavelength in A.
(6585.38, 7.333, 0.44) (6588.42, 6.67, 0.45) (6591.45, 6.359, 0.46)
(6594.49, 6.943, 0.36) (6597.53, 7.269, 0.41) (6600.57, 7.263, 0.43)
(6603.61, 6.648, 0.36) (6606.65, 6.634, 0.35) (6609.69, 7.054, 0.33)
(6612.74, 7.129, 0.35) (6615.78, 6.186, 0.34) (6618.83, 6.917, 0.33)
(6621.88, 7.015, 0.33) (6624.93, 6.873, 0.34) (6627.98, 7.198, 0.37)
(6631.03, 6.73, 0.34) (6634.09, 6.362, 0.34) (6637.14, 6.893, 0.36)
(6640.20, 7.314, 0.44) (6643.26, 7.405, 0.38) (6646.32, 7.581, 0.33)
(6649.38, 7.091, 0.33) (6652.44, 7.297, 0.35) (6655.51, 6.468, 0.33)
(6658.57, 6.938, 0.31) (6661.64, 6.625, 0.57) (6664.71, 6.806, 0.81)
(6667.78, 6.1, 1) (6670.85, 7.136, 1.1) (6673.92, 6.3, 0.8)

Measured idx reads 6.186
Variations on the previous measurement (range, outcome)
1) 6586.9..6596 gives 6.359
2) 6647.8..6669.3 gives 6.1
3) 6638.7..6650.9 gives 7.091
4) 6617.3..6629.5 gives 6.873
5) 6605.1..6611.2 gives 6.634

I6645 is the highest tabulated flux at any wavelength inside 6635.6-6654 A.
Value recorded 7.581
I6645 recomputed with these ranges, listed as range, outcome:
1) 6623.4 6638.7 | 7.198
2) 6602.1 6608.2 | 6.648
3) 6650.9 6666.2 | 7.297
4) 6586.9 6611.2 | 7.269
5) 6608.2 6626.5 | 7.129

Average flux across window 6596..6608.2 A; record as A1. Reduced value 6.95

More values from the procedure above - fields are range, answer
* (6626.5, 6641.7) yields 6.9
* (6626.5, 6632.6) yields 6.96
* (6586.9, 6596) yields 6.66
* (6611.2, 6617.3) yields 6.66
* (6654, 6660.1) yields 6.71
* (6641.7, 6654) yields 7.34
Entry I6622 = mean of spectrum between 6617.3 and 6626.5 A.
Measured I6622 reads 6.93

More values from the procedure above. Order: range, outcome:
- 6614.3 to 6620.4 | 6.55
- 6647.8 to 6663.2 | 6.89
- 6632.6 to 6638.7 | 6.64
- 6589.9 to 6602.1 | 6.96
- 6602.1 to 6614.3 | 6.87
